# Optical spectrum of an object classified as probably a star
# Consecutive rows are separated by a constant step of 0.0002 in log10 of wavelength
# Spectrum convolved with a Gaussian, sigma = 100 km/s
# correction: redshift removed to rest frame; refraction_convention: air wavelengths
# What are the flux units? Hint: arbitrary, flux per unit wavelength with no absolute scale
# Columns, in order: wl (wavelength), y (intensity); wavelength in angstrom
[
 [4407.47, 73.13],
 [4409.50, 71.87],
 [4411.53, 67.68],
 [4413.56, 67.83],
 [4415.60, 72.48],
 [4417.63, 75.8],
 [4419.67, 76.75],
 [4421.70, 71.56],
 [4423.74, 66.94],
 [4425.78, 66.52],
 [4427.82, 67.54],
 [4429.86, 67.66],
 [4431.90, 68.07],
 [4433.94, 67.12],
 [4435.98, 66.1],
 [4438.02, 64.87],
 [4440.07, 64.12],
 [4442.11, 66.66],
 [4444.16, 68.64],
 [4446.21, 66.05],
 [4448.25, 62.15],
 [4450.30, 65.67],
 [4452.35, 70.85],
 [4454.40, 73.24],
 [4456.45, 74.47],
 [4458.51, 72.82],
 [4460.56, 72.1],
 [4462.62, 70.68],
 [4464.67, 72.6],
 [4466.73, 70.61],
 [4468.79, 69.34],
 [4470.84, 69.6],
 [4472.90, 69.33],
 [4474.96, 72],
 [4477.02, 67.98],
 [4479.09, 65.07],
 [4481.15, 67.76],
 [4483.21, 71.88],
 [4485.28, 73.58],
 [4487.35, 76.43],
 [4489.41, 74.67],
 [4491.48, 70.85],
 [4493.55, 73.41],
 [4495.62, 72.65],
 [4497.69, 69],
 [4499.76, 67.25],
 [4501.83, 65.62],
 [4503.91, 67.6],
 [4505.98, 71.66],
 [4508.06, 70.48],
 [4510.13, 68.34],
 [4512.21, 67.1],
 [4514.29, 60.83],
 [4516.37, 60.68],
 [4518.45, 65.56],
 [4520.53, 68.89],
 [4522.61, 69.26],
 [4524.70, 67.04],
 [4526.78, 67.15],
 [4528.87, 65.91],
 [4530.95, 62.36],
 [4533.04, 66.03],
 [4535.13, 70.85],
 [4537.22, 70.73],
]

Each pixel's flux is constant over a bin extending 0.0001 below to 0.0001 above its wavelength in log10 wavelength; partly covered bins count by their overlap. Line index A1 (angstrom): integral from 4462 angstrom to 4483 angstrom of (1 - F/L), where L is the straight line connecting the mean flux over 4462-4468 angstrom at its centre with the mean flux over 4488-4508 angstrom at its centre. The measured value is 0.4 angstrom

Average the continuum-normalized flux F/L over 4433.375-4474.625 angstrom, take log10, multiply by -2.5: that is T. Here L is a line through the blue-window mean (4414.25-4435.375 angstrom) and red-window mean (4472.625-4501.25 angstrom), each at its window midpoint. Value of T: 0.02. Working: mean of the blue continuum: 69.9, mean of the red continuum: 70.8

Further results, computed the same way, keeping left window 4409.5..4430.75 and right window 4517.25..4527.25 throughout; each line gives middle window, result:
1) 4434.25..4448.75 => 0.06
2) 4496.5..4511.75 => -0.01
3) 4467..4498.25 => -0.04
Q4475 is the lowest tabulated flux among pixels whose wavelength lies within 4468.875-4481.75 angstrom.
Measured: 65.07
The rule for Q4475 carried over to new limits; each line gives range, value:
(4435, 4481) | 62.15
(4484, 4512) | 65.62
